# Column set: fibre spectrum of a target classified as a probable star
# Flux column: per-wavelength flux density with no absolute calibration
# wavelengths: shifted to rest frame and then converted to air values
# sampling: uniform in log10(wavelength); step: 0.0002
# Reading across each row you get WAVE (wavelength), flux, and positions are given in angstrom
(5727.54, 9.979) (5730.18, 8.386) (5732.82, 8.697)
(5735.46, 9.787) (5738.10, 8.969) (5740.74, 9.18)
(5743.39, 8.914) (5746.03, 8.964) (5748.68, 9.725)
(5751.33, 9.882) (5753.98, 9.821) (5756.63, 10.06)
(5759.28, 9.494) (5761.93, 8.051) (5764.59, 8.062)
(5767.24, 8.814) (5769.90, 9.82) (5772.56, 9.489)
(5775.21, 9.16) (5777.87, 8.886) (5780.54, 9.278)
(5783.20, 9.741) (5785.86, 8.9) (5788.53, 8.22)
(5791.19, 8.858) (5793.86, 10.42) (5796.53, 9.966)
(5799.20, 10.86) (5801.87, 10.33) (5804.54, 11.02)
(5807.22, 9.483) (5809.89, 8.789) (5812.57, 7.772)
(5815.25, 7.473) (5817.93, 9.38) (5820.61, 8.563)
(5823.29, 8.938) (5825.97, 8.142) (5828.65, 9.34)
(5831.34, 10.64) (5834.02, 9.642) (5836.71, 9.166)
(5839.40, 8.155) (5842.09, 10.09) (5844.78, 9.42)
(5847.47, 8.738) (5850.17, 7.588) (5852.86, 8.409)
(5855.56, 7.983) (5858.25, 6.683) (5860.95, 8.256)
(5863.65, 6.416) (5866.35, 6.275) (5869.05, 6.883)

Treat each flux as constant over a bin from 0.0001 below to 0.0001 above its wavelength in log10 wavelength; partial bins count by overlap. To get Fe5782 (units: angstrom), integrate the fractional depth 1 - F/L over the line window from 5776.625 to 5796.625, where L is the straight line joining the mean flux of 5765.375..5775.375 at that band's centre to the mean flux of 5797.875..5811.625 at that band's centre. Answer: 0.8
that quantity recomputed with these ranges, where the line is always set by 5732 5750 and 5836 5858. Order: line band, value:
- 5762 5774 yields 0.1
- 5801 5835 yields -1.7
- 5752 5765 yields -0.2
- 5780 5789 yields -0.2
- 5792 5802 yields -1.6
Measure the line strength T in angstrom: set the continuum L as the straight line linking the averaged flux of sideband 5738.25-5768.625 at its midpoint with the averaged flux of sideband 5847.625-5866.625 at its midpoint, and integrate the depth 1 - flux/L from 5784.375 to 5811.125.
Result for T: -3.9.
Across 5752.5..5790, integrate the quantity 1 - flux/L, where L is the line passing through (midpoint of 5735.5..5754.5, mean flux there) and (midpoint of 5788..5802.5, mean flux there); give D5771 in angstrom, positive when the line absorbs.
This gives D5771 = 1.9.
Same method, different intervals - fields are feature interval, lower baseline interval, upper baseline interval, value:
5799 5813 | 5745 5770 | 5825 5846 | -0.65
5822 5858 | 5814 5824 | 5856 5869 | -4.91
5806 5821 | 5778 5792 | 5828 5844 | 1.15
